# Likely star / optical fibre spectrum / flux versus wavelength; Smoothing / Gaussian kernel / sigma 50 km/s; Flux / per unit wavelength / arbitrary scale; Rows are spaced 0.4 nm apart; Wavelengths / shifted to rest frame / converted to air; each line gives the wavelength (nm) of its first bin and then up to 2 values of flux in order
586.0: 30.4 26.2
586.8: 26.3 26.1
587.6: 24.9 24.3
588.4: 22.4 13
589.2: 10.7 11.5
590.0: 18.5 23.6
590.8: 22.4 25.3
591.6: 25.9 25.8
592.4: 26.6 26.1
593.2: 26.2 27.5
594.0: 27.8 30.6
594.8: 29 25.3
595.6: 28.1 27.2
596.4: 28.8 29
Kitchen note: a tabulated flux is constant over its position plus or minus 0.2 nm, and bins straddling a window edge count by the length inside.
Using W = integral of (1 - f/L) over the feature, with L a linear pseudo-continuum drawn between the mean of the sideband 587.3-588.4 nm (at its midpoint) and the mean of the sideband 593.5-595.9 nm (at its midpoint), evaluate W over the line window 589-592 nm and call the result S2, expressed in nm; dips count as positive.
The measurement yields 0.67 nm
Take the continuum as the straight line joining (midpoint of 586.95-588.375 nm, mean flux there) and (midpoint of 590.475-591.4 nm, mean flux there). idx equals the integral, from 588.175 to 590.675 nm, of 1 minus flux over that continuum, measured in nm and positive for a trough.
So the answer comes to 0.762 nm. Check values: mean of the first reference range 24.8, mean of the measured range 16.9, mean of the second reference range 23.8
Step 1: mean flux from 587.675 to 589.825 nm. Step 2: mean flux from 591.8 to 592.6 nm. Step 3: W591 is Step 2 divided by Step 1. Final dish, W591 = 1.55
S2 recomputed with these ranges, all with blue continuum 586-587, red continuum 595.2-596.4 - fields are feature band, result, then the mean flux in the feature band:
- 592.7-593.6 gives 0.03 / 26.5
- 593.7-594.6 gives -0.05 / 29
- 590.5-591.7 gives 0.13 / 24.3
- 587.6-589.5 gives 0.64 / 18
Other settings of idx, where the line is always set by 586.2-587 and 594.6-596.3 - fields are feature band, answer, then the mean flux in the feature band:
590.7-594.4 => 0.107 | 26.3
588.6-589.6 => 0.557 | 11.8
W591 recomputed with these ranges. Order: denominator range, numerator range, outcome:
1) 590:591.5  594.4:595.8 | 1.20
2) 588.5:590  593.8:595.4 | 2.11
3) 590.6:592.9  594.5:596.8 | 1.10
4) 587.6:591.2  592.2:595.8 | 1.44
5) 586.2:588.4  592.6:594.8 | 1.10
